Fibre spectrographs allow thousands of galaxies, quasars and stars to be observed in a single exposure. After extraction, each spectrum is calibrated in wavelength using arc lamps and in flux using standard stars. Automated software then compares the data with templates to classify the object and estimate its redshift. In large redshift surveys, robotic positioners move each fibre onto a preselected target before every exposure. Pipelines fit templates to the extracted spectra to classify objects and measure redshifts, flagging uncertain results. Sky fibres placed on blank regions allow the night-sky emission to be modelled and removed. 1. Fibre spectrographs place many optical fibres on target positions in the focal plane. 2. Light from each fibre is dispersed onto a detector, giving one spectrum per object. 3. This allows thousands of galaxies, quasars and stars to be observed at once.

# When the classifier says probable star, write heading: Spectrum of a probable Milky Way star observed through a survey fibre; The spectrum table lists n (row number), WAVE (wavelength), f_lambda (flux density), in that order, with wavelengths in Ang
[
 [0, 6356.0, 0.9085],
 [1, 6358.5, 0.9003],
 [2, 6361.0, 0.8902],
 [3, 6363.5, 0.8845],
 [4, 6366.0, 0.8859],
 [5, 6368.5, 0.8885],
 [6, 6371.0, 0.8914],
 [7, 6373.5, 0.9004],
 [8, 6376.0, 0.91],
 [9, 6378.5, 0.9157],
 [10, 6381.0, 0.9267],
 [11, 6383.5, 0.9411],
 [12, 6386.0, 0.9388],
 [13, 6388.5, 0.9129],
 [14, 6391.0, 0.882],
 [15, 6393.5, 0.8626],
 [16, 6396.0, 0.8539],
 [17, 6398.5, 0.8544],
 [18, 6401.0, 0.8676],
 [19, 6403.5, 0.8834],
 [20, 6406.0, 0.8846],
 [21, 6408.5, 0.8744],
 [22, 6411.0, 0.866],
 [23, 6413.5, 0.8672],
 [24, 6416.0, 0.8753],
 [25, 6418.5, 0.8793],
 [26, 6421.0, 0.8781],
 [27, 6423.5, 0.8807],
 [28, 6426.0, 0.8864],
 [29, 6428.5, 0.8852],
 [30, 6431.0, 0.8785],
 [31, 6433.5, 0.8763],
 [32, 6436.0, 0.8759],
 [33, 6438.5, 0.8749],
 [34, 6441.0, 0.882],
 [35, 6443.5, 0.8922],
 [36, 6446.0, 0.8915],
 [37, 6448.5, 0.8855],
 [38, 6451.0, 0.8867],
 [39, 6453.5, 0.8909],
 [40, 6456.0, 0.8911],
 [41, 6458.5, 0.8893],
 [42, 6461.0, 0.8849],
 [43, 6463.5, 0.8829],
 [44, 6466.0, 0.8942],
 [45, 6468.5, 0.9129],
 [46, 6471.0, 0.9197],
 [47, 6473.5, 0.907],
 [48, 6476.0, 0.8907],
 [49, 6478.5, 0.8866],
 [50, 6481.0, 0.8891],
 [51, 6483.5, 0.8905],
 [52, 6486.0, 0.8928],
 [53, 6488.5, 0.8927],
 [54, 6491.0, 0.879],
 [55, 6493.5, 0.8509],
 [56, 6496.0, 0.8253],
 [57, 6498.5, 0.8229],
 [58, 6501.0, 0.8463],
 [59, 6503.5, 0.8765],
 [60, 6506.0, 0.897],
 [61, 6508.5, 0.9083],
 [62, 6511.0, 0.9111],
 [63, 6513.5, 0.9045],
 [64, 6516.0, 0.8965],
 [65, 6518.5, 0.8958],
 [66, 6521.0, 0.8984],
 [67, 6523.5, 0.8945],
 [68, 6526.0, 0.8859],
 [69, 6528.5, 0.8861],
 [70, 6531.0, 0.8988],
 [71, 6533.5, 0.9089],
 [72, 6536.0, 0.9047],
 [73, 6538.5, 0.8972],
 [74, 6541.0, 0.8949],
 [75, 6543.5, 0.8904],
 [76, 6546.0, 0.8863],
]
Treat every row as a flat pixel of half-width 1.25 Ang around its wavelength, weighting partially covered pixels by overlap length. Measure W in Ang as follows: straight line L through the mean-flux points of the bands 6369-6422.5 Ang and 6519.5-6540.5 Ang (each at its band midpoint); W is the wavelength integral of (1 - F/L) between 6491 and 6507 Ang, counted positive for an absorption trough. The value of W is 0.7 Ang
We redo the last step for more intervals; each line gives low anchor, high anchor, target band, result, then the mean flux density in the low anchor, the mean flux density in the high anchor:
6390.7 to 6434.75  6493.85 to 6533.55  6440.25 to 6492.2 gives -0.8 Ang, 0.874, 0.883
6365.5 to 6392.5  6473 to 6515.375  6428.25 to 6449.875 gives 0.3 Ang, 0.909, 0.88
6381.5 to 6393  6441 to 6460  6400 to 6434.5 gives 1.0 Ang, 0.916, 0.889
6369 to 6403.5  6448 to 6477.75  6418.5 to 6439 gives 0.4 Ang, 0.896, 0.895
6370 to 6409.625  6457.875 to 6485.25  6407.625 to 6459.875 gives 0.8 Ang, 0.894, 0.895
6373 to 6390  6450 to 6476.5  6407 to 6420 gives 0.5 Ang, 0.921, 0.896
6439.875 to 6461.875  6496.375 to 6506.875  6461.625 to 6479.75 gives -0.5 Ang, 0.888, 0.856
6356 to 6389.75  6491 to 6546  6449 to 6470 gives 0.1 Ang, 0.907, 0.885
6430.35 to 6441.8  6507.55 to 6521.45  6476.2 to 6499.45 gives 0.6 Ang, 0.877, 0.903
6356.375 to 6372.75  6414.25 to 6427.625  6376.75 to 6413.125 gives -0.2 Ang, 0.891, 0.88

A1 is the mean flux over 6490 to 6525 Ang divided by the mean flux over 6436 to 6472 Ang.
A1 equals 0.99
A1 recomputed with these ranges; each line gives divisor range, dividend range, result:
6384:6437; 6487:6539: 1.01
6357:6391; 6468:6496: 0.98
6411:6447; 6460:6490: 1.02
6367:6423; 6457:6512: 0.99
